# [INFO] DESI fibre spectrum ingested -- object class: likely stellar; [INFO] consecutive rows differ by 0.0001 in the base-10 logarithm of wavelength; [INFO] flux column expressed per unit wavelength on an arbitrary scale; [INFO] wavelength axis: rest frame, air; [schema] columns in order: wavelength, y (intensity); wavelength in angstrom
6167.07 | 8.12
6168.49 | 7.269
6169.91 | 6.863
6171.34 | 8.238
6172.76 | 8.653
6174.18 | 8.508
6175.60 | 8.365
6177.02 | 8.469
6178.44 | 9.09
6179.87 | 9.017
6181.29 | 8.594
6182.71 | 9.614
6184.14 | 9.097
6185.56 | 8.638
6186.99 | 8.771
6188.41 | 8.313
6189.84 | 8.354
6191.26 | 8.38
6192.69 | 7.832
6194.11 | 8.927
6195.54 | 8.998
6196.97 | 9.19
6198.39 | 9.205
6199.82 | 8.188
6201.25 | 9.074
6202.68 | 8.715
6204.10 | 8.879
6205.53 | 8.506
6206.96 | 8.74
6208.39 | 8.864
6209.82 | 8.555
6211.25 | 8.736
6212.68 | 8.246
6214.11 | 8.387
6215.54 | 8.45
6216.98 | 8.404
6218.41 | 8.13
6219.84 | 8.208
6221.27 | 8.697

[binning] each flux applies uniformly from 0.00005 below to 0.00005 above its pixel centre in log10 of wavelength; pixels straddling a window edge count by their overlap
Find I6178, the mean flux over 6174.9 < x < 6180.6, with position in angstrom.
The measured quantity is 8.74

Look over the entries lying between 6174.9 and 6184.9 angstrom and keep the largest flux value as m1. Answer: 9.614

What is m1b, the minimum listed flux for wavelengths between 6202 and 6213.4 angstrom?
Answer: 8.246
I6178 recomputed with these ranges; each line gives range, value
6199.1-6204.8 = 8.72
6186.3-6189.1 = 8.56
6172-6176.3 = 8.51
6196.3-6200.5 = 8.87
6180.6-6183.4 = 9.12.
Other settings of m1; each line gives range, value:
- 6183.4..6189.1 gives 9.097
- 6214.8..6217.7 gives 8.45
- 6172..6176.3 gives 8.653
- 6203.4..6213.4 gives 8.879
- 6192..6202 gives 9.205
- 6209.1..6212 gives 8.736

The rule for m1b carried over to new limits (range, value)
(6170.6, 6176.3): 8.238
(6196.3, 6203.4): 8.188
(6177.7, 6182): 8.594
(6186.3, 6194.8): 7.832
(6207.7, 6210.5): 8.555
